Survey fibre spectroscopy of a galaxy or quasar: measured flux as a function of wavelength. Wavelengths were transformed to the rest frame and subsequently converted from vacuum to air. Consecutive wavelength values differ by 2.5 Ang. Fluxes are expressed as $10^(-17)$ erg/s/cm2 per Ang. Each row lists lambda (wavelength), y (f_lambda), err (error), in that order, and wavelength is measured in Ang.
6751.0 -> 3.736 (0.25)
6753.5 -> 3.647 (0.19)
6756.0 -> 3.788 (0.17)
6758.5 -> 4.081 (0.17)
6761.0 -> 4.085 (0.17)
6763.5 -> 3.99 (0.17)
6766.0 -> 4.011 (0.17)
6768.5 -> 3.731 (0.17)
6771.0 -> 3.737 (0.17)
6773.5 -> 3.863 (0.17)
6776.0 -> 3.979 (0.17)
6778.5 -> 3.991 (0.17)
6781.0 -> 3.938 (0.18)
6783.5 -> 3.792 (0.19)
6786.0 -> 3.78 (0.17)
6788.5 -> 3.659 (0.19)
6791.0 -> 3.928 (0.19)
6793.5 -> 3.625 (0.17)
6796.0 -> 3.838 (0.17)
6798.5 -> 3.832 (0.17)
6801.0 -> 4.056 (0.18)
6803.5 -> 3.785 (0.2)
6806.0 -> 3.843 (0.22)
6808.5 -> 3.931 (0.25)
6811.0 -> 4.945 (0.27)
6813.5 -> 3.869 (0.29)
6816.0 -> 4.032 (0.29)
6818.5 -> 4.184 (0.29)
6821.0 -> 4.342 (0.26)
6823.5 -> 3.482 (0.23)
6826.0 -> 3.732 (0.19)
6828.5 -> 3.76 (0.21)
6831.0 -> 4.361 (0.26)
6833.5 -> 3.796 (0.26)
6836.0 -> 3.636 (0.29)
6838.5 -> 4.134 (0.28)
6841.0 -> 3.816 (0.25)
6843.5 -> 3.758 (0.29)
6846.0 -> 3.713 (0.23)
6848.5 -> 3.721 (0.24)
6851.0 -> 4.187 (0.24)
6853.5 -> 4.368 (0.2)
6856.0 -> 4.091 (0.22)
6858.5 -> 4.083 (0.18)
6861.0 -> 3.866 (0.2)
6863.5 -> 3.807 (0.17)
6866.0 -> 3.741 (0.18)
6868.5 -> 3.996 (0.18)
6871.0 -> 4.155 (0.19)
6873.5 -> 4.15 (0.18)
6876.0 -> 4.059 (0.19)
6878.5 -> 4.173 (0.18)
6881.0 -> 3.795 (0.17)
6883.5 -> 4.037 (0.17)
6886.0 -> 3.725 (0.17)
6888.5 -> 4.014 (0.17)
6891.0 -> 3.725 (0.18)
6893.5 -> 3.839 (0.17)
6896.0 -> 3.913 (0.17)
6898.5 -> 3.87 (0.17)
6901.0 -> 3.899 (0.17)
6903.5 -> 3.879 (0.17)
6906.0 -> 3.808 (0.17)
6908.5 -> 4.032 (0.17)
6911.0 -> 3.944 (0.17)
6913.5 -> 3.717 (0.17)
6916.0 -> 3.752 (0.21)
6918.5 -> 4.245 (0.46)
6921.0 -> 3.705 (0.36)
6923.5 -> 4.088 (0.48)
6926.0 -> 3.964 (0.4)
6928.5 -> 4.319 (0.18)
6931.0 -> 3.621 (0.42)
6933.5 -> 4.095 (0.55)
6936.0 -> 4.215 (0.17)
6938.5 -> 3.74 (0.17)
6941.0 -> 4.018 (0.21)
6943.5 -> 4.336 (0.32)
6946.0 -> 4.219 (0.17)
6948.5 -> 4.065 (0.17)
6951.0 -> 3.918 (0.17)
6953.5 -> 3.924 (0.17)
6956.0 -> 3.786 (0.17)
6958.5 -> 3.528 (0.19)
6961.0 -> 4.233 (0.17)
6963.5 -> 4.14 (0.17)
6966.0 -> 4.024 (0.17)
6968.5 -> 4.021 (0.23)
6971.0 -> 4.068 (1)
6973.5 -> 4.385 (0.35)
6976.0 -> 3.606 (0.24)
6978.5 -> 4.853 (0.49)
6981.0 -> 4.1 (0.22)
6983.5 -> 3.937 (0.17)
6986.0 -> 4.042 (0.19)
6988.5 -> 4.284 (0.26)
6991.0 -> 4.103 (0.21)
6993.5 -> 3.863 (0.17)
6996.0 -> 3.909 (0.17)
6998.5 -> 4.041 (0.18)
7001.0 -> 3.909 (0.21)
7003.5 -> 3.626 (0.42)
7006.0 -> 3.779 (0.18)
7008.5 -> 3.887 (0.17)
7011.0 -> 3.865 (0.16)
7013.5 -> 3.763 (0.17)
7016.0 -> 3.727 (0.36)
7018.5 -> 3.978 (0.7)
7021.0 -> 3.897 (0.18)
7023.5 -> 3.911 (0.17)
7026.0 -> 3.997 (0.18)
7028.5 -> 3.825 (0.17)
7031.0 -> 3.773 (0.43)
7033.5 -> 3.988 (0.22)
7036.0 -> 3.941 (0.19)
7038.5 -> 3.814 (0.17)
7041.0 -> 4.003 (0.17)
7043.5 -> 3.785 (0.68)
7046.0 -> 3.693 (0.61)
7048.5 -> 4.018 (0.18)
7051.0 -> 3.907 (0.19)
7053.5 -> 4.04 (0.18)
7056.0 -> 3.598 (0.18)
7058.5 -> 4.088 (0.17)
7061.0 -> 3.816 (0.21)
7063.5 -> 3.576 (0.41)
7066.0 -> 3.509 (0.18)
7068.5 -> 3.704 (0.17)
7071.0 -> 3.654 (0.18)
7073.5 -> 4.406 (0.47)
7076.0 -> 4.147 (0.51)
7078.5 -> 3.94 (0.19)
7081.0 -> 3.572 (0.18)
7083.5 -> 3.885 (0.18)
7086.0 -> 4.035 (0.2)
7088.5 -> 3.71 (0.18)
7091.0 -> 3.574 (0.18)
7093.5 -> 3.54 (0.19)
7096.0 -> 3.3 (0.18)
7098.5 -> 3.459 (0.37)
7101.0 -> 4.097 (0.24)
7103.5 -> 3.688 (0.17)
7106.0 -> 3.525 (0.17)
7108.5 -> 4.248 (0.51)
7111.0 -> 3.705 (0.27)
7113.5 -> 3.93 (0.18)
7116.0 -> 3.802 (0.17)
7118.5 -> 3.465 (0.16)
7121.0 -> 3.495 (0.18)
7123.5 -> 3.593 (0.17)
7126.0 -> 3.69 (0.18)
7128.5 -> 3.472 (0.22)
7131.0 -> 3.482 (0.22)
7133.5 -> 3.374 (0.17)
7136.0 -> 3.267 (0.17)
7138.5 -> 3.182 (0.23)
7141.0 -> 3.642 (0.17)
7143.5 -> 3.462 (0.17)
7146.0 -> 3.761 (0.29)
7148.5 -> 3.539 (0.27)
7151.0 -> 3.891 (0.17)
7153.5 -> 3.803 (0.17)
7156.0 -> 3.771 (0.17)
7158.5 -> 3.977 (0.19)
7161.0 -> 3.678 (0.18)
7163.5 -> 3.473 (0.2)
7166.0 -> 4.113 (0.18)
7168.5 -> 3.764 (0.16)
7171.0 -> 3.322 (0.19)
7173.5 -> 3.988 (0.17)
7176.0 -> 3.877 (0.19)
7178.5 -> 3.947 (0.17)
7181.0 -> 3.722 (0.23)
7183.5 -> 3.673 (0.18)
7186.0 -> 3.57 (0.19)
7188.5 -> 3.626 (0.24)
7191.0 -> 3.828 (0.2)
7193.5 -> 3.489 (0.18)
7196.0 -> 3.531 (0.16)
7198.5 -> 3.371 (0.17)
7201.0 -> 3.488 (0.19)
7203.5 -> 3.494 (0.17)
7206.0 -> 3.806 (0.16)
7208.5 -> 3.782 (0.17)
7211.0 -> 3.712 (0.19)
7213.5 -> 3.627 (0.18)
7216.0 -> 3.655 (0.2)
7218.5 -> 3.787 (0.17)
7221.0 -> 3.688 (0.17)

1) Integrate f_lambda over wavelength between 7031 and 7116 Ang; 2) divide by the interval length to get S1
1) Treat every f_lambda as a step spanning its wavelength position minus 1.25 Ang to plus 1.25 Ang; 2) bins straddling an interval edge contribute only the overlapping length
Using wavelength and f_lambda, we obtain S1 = 3.81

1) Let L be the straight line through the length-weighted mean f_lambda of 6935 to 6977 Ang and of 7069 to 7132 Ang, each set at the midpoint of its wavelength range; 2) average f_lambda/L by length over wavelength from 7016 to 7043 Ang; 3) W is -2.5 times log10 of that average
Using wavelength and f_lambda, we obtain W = -0.01 mag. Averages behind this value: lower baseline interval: 4.01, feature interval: 3.9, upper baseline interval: 3.74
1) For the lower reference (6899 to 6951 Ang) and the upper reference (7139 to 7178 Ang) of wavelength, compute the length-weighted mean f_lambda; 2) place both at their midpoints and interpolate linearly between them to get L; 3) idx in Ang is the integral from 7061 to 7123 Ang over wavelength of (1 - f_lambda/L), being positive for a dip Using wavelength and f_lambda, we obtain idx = 0.88 Ang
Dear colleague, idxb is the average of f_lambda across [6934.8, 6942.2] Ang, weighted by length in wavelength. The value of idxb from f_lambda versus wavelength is 3.99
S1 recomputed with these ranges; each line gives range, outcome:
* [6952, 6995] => 4.05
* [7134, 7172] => 3.64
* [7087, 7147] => 3.6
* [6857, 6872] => 3.94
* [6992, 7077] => 3.87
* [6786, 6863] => 3.94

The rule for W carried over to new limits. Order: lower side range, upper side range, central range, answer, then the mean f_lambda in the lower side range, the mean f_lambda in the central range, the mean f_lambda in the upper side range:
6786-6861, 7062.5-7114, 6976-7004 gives -0.060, 3.94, 4.05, 3.77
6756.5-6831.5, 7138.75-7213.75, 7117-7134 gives 0.059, 3.93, 3.52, 3.68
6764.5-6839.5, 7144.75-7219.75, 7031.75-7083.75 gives -0.025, 3.92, 3.86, 3.7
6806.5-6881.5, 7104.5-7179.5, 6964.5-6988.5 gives -0.075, 3.99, 4.12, 3.67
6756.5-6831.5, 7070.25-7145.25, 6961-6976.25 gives -0.081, 3.93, 4.08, 3.68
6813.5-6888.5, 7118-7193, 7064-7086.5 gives -0.037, 3.95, 3.86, 3.65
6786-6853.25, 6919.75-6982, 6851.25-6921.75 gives 0.010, 3.93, 3.95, 4.04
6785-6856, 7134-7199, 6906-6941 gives -0.027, 3.94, 3.95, 3.66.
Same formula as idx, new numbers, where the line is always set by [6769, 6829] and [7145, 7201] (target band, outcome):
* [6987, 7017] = -0.76 Ang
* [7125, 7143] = 1.39 Ang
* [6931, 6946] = -0.85 Ang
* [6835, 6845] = 0.14 Ang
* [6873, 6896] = -0.42 Ang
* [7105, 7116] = -0.33 Ang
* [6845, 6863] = -0.54 Ang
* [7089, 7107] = 0.70 Ang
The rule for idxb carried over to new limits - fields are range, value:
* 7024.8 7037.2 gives 3.9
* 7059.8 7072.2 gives 3.65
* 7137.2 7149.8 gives 3.52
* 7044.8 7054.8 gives 3.91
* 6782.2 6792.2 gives 3.79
